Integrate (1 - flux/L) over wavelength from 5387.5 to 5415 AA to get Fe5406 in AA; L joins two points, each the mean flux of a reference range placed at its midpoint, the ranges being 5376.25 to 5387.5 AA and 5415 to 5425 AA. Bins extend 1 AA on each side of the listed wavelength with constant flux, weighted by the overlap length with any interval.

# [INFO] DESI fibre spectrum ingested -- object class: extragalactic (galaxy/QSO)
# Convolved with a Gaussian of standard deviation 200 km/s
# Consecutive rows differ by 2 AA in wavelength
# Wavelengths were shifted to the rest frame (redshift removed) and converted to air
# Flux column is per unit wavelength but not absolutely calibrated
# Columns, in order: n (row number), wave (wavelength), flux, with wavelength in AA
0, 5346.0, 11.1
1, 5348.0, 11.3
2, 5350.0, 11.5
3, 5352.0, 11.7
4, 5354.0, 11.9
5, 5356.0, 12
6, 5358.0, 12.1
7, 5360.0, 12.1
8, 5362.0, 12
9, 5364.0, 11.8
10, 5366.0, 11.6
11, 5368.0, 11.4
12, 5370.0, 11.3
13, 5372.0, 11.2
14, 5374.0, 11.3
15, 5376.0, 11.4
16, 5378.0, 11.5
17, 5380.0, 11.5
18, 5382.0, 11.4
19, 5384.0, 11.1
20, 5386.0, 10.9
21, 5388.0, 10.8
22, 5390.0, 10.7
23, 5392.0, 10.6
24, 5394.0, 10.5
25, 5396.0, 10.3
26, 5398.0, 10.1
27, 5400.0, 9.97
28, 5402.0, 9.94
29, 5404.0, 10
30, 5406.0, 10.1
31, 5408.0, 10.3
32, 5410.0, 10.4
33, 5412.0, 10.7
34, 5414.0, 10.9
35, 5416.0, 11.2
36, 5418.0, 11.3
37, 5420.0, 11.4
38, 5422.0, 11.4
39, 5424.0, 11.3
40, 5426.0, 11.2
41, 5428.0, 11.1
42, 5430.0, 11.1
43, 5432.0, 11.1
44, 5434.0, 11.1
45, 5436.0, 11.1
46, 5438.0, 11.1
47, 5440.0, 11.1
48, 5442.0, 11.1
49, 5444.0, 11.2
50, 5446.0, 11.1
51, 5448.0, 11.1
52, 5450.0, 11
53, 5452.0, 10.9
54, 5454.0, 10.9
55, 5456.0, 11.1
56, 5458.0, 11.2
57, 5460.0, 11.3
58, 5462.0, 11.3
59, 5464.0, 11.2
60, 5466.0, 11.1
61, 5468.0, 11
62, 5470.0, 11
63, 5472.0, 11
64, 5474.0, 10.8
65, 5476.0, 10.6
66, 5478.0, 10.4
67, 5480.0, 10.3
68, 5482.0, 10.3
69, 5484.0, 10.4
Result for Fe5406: 2.2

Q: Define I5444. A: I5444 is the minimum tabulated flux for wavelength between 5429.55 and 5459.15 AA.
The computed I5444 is 10.9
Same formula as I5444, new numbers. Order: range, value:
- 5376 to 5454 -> 9.94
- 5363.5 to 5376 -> 11.2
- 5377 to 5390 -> 10.7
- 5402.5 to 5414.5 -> 10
